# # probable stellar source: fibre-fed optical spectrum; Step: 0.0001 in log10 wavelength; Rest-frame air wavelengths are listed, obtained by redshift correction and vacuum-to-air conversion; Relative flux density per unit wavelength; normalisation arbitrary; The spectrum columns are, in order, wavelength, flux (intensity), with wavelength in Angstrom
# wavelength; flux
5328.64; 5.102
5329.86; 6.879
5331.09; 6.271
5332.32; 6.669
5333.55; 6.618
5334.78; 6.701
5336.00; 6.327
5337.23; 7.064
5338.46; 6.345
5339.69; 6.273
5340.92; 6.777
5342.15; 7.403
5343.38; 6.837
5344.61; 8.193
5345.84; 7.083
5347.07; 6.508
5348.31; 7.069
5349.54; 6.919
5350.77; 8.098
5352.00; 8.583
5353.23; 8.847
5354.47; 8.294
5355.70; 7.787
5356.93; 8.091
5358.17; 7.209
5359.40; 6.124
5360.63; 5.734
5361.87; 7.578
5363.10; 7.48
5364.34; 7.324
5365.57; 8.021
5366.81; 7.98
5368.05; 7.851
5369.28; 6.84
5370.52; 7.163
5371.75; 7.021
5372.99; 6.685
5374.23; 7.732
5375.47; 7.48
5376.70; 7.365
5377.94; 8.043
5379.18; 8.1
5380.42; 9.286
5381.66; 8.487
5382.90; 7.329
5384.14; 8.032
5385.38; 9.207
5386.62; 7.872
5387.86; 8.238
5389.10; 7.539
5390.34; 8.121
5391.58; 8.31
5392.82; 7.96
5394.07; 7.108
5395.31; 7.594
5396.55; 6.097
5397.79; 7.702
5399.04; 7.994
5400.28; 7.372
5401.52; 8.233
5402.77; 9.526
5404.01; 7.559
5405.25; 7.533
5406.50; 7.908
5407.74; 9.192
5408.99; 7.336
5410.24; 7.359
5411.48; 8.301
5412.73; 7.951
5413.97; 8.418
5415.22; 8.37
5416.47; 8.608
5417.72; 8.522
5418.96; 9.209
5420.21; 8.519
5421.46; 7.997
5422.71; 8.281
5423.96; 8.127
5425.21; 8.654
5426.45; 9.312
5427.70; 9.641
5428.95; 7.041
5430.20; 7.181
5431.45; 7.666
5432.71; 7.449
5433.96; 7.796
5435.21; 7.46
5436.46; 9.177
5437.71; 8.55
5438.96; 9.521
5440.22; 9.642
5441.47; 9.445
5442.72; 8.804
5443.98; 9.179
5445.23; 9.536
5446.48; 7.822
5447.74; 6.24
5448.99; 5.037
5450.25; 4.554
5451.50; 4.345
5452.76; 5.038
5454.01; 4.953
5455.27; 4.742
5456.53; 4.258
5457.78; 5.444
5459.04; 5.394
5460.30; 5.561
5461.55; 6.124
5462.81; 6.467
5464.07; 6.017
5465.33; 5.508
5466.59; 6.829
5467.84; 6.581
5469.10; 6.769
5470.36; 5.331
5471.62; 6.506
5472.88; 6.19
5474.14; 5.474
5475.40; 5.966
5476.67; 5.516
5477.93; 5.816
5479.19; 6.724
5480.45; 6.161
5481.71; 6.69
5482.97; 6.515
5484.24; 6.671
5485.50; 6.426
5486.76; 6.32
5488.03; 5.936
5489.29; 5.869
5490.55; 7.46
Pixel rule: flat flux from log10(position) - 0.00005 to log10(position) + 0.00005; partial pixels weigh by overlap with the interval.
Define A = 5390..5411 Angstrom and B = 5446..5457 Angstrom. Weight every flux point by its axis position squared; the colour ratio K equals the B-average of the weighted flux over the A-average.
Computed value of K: 0.68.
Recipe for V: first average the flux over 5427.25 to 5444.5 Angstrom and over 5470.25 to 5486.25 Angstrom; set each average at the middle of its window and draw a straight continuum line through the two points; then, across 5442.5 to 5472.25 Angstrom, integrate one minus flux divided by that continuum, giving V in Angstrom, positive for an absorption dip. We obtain 4.91 Angstrom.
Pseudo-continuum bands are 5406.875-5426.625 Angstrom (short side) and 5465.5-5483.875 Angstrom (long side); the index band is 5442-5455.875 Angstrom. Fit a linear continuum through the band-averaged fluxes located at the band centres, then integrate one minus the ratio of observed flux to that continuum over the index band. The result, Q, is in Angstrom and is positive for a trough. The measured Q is 1.5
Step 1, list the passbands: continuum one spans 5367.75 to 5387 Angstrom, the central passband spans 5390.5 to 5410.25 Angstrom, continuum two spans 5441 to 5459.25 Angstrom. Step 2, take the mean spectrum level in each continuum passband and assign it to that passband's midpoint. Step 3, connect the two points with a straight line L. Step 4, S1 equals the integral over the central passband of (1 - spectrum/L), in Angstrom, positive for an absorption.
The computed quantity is -1.4 Angstrom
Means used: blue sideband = 7.78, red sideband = 6.31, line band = 7.82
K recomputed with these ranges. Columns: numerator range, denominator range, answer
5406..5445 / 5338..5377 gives 1.18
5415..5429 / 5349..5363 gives 1.16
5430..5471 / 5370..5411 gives 0.89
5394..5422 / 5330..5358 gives 1.14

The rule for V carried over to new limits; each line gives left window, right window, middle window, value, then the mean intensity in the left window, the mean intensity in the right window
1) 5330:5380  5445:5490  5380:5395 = -2.6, 7.27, 5.95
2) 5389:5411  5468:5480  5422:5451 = -4.7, 7.81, 6.05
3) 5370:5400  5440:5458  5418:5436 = -3.1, 7.77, 6.56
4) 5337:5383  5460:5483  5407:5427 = -4.7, 7.45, 6.15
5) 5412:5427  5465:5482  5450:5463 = 3.3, 8.49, 6.15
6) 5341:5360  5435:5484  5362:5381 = -0.8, 7.52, 6.55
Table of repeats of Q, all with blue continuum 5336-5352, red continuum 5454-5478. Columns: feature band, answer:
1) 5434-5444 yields -4.64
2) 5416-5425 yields -3.16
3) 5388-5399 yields -1.76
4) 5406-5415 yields -2.41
